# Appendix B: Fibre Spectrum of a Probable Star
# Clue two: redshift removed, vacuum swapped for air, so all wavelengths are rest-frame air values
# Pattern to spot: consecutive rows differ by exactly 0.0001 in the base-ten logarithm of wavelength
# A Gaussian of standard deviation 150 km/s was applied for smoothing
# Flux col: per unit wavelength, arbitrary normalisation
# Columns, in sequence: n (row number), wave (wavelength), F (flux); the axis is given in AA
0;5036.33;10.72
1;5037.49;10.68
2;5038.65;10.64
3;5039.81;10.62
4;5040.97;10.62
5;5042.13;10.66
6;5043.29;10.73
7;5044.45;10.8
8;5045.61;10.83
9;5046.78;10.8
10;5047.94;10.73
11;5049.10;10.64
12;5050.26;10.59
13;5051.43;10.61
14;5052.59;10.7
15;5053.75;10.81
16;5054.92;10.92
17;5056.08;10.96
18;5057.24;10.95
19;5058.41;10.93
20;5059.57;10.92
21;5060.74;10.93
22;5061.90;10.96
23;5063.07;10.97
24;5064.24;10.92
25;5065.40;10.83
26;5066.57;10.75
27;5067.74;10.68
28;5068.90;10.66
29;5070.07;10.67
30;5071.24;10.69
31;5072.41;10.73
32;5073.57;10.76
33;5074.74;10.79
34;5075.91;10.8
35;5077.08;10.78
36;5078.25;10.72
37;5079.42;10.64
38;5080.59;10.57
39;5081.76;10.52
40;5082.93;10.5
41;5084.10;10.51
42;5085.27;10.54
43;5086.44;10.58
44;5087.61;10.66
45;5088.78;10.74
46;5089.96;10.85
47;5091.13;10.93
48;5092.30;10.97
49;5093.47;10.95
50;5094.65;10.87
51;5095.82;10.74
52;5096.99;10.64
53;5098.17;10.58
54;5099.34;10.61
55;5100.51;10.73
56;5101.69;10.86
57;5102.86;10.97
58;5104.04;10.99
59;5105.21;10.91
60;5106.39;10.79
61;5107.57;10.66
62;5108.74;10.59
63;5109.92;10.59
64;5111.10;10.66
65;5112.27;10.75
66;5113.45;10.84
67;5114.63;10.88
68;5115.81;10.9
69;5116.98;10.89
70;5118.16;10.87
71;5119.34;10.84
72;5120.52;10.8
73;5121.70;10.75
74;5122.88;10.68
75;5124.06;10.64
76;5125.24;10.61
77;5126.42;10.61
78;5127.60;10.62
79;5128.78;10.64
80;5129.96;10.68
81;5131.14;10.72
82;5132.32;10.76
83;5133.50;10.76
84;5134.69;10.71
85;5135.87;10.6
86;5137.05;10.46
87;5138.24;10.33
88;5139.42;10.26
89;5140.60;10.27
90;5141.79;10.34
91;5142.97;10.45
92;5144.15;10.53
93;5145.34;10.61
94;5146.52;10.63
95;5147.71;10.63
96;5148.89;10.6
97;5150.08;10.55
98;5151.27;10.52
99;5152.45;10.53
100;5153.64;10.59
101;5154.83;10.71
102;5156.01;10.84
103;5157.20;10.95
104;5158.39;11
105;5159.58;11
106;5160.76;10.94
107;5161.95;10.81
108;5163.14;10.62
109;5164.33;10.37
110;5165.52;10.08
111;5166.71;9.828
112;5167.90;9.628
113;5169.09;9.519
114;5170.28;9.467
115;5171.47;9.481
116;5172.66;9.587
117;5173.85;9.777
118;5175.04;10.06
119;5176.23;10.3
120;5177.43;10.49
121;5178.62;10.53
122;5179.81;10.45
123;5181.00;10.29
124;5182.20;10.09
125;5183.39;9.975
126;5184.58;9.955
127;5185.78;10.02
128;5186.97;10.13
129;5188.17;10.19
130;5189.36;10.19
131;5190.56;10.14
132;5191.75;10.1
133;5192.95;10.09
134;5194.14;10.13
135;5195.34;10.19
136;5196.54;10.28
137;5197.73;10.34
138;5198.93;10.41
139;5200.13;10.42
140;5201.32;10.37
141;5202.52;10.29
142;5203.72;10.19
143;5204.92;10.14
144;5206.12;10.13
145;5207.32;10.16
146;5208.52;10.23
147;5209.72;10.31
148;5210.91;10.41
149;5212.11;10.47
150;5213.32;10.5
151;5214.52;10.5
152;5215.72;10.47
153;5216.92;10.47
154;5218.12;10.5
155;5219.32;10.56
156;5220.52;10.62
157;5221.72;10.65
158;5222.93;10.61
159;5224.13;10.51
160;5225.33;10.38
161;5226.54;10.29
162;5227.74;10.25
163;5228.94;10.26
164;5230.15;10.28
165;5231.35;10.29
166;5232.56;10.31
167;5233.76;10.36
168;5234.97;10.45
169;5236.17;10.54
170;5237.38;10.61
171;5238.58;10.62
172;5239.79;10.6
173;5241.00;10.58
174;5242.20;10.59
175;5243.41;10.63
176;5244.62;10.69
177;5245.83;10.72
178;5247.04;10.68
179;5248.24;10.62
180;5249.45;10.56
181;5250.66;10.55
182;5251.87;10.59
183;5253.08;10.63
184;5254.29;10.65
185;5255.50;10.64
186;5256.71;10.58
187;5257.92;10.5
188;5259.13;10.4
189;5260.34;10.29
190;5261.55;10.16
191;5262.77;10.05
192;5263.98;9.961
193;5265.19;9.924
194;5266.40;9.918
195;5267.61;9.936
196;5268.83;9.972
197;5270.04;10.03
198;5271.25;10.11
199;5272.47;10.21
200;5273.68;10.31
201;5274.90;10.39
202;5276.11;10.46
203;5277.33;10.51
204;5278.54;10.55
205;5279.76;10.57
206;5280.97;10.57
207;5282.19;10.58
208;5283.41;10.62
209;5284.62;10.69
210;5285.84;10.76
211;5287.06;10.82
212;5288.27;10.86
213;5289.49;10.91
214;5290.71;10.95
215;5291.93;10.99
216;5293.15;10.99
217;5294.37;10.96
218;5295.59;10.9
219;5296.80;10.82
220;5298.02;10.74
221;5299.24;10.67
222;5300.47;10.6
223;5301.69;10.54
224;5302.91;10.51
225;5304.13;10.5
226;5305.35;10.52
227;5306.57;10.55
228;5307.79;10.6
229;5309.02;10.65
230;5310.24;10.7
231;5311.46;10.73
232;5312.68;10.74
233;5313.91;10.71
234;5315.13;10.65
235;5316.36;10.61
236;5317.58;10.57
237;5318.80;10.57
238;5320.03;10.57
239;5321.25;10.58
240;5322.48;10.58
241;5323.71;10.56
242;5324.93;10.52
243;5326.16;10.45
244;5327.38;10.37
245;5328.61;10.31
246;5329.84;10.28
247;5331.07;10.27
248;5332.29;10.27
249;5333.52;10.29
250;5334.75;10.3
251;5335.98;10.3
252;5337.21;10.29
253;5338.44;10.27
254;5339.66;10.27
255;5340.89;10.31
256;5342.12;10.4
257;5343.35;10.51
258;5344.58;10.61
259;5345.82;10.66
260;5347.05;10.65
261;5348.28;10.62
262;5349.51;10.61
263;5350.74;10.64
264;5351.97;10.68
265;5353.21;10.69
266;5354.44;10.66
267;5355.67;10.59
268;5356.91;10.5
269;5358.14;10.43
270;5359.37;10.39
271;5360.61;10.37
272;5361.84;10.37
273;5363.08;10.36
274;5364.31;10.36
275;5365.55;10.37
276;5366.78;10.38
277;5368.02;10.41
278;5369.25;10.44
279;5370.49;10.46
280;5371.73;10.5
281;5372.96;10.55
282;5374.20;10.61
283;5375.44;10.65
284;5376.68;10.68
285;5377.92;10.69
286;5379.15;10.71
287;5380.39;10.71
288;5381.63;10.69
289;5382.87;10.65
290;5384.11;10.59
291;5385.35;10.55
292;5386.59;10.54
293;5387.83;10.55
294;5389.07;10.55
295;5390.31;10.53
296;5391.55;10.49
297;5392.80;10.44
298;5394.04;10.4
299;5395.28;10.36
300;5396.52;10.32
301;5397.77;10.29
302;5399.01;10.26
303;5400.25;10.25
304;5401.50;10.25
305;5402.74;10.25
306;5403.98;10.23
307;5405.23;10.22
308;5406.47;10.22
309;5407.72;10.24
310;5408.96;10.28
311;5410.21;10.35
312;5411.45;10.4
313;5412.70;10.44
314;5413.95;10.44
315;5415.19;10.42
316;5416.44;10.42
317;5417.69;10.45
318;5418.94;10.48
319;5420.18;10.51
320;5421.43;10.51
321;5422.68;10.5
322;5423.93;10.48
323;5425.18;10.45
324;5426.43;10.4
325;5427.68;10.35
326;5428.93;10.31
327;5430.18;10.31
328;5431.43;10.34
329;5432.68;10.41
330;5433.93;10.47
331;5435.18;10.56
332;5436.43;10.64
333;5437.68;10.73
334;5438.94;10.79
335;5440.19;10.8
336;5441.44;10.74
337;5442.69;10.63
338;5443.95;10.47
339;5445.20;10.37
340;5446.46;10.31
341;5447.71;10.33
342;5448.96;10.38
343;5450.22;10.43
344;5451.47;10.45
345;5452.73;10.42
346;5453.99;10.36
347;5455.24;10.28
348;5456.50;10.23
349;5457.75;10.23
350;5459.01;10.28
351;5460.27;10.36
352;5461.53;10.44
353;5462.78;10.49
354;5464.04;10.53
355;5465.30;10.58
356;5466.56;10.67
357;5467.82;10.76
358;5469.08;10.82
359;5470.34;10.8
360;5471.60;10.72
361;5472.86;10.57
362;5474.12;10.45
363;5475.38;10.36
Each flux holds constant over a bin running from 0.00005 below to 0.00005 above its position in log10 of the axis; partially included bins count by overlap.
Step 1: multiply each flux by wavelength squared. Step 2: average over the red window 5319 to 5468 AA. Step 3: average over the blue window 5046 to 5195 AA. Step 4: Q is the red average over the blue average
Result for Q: 1.10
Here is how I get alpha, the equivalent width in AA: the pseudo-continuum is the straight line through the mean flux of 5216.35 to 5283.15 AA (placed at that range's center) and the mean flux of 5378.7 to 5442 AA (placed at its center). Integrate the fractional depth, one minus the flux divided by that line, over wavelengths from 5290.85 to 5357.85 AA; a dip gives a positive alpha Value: -0.8 AA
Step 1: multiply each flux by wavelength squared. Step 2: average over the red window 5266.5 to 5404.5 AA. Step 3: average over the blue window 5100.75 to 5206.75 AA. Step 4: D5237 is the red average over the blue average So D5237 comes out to 1.1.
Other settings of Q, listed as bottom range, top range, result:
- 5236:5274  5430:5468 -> 1.08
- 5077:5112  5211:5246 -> 1.03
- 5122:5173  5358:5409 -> 1.09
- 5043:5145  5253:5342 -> 1.06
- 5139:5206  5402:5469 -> 1.12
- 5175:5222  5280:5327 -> 1.08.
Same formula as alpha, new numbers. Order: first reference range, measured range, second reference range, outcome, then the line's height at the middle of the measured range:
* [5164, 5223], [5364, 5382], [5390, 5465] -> -0.3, 10.4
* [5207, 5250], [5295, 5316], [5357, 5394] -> -0.3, 10.5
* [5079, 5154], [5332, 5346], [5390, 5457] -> 0.2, 10.5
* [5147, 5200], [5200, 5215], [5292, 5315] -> 0.1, 10.4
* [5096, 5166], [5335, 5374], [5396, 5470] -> 0.1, 10.5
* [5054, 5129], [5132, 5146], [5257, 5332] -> 0.3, 10.7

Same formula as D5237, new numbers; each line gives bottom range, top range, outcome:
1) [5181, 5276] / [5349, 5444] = 1.08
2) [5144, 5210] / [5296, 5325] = 1.09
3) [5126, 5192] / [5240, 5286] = 1.05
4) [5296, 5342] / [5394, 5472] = 1.04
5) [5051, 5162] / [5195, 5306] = 1.03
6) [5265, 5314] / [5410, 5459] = 1.04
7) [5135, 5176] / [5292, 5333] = 1.08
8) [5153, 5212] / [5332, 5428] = 1.10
